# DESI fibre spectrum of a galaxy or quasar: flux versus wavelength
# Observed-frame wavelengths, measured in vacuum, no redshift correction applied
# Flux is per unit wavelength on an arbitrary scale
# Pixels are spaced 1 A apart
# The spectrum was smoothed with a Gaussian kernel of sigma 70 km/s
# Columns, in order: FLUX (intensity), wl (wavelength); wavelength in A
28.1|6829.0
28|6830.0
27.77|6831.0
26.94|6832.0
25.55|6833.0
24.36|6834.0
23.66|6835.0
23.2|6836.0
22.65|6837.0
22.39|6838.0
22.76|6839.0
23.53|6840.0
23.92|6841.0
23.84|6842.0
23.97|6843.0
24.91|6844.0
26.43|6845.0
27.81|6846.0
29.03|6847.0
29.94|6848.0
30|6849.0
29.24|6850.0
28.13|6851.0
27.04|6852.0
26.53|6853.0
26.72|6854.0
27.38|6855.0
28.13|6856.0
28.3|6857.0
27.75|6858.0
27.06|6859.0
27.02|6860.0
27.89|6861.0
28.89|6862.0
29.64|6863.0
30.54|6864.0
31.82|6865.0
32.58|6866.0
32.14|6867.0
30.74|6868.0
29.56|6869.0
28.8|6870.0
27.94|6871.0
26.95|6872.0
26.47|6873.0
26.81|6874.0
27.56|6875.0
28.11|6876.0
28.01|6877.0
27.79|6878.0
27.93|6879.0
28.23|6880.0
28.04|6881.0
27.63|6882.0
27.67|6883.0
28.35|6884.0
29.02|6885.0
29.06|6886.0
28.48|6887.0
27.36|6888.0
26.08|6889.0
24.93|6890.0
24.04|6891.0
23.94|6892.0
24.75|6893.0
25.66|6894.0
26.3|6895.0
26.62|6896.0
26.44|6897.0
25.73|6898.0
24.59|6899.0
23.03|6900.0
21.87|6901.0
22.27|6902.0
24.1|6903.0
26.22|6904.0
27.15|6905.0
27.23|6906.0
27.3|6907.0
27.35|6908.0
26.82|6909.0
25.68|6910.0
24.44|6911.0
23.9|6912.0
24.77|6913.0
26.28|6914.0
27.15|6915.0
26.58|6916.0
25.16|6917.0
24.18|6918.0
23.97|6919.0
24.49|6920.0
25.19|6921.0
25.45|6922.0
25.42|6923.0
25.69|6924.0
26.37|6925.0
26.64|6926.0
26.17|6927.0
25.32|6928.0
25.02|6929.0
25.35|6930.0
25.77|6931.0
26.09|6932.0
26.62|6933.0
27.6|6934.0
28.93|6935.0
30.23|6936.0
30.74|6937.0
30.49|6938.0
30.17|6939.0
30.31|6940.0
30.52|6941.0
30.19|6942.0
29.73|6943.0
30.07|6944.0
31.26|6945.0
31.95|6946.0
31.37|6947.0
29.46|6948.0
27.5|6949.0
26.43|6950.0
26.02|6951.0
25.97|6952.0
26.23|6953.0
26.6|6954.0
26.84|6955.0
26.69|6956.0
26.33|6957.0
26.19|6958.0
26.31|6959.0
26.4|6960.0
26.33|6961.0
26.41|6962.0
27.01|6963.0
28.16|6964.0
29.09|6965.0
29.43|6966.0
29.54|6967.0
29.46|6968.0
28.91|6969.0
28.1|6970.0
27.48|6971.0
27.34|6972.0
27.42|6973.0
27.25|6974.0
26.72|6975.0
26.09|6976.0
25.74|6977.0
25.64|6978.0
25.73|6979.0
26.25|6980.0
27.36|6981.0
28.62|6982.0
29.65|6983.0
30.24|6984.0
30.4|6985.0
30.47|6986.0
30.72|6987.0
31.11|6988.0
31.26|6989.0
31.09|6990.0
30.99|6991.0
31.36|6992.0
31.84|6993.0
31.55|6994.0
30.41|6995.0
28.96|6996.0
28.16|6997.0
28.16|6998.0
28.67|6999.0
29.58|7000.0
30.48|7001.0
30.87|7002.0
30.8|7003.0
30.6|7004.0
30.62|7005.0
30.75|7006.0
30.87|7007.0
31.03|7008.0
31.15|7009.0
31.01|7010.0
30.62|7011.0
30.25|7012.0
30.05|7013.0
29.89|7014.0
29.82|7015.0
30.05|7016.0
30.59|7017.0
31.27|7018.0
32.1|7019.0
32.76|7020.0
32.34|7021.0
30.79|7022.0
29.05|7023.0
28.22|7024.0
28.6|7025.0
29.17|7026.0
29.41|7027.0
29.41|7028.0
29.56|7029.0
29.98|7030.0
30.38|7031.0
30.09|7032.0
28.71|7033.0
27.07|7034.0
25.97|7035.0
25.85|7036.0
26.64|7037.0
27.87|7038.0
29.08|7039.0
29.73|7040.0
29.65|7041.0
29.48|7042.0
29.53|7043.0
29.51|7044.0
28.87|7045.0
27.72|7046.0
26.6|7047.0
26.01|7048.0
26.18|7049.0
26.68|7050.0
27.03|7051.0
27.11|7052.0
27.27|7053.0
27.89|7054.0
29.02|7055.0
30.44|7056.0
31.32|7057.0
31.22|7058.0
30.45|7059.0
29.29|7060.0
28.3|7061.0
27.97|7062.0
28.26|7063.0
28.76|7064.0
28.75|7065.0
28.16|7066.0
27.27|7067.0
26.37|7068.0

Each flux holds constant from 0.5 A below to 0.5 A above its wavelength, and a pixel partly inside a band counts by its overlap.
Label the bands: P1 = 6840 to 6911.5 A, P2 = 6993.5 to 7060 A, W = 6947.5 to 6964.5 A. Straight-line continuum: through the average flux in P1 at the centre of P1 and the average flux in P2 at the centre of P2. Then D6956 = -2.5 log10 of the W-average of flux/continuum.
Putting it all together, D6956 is 0.06 mag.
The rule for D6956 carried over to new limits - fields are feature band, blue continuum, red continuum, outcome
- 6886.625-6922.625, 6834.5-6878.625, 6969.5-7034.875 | 0.11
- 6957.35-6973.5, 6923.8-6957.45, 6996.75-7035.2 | 0.04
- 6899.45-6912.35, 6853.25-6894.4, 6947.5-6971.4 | 0.10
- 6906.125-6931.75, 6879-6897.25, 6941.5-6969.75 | 0.07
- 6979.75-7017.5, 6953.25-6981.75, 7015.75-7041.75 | -0.07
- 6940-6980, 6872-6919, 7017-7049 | -0.01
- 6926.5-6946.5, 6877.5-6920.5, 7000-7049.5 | -0.06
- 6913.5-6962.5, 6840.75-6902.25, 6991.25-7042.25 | 0.05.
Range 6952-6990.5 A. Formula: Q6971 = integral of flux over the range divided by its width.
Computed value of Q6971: 27.9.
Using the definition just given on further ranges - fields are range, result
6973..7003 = 29.1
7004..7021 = 30.8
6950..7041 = 28.9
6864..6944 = 27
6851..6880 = 28.4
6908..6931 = 25.5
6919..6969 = 27.6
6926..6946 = 28.5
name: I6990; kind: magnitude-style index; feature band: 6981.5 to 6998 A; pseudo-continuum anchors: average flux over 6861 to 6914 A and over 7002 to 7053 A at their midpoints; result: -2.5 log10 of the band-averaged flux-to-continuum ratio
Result -0.06 mag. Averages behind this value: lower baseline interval 27.1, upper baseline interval 29.3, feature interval 30.4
